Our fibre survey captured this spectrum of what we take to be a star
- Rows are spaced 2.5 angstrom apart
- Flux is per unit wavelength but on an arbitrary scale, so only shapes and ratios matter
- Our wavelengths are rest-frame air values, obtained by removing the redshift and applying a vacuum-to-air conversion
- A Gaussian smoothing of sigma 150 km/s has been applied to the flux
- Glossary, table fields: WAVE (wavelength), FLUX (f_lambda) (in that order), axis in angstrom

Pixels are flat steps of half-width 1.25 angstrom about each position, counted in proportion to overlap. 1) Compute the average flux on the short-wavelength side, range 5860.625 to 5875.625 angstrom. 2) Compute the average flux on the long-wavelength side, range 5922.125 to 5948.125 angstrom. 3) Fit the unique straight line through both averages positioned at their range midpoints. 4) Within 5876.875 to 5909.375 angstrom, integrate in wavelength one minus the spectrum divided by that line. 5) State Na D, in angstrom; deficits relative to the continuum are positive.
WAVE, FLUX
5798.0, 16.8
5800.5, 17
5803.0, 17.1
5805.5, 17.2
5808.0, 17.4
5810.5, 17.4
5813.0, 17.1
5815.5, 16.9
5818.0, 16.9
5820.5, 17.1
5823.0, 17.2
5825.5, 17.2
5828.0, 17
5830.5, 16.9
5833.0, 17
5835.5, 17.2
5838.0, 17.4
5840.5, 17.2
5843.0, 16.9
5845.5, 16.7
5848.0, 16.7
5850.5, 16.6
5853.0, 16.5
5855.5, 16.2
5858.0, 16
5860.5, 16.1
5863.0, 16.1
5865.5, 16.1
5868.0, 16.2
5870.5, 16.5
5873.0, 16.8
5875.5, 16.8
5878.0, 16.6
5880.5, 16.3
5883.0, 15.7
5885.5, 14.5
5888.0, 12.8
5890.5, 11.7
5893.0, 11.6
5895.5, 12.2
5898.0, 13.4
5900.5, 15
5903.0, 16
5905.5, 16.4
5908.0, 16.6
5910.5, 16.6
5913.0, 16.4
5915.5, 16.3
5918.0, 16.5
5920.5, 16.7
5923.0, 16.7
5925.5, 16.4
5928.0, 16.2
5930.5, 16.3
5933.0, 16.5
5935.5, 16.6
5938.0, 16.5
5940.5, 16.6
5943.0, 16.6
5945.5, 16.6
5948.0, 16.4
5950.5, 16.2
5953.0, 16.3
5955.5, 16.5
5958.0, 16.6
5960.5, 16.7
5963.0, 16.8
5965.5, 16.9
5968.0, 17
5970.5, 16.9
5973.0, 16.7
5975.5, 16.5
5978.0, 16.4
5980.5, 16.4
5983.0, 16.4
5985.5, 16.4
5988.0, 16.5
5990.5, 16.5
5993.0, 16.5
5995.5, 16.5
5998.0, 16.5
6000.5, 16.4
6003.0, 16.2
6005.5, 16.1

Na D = 3.7 angstrom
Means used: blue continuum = 16.4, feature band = 14.5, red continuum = 16.5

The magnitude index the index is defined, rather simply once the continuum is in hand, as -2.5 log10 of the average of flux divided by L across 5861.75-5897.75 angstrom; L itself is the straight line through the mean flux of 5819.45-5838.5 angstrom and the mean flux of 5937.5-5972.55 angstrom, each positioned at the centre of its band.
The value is 0.13 mag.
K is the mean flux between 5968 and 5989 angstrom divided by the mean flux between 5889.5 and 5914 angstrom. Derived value 1.1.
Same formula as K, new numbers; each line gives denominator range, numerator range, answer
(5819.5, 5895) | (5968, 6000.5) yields 1.03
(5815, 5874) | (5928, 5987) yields 0.99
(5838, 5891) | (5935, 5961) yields 1.03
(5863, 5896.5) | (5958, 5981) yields 1.12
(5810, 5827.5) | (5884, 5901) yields 0.76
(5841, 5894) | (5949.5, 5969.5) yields 1.06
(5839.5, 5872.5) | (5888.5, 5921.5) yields 0.91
